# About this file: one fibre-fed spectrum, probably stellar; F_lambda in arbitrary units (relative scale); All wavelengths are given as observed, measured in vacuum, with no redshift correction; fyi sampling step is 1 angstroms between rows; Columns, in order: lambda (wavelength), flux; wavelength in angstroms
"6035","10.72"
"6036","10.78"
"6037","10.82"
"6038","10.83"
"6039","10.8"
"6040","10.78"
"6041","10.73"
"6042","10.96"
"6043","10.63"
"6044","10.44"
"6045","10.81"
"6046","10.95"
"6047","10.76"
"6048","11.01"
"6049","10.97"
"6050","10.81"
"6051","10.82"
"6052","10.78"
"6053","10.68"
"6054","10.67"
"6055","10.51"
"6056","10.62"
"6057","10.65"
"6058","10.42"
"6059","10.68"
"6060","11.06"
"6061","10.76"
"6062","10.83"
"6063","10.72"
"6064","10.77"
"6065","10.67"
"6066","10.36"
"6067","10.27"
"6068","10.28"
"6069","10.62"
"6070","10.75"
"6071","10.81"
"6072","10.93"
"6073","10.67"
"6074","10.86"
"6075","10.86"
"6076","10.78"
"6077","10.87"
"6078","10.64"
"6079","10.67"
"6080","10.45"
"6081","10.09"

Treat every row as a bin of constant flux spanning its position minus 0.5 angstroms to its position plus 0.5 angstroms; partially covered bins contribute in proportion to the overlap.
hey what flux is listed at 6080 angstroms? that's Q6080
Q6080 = 10.45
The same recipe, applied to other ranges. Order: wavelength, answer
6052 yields 10.78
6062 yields 10.83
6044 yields 10.44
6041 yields 10.73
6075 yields 10.86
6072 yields 10.93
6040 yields 10.78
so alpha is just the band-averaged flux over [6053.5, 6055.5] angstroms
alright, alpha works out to 10.6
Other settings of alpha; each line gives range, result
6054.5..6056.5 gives 10.6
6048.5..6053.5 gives 10.8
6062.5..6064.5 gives 10.7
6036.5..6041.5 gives 10.8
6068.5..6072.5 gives 10.8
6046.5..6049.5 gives 10.9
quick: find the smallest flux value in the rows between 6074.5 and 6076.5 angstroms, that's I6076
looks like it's 10.78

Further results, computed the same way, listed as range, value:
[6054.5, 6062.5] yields 10.42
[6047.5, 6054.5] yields 10.67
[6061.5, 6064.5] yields 10.72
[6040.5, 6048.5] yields 10.44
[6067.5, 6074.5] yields 10.28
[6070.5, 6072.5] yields 10.81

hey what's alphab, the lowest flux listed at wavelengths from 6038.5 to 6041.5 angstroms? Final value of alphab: 10.73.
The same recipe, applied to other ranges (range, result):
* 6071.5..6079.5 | 10.64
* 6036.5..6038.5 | 10.82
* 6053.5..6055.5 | 10.51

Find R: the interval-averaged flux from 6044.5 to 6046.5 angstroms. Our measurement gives 10.9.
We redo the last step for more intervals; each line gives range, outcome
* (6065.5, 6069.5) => 10.4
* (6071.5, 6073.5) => 10.8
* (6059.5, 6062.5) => 10.9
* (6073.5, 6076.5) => 10.8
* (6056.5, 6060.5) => 10.7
